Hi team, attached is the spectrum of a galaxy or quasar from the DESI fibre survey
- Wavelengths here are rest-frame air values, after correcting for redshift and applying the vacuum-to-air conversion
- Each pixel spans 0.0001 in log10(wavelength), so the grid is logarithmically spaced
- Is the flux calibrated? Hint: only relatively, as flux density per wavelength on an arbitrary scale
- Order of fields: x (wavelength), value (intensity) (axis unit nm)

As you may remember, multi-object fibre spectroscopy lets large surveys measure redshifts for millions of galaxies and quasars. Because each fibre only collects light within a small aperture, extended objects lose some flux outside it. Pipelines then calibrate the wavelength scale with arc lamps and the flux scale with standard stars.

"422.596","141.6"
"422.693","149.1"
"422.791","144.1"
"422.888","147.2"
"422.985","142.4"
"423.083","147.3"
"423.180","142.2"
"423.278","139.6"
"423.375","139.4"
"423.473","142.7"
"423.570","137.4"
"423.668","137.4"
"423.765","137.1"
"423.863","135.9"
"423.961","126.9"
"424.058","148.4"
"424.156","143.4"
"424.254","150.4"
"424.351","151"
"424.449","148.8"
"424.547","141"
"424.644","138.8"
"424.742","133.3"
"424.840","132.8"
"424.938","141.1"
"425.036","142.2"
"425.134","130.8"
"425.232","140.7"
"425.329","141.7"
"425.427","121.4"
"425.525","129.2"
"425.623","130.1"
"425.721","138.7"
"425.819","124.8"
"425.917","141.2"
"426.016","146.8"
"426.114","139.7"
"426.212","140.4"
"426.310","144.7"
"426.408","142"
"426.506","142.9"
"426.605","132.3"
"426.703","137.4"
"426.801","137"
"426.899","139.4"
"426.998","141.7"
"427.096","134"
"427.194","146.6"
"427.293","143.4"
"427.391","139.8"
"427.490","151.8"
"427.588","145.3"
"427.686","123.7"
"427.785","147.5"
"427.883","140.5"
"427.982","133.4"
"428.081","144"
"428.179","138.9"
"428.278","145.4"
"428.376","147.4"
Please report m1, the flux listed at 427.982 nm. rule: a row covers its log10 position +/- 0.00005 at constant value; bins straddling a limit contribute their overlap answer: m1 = 133.4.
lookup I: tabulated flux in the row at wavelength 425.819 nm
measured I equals 124.8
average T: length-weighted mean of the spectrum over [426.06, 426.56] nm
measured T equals 142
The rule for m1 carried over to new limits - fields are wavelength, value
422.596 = 141.6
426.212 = 140.4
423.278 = 139.6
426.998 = 141.7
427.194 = 146.6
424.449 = 148.8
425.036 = 142.2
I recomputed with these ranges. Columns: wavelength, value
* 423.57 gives 137.4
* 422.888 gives 147.2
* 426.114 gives 139.7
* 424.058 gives 148.4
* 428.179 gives 138.9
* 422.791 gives 144.1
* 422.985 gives 142.4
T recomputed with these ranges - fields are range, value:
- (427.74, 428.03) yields 140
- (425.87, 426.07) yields 143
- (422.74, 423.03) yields 145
